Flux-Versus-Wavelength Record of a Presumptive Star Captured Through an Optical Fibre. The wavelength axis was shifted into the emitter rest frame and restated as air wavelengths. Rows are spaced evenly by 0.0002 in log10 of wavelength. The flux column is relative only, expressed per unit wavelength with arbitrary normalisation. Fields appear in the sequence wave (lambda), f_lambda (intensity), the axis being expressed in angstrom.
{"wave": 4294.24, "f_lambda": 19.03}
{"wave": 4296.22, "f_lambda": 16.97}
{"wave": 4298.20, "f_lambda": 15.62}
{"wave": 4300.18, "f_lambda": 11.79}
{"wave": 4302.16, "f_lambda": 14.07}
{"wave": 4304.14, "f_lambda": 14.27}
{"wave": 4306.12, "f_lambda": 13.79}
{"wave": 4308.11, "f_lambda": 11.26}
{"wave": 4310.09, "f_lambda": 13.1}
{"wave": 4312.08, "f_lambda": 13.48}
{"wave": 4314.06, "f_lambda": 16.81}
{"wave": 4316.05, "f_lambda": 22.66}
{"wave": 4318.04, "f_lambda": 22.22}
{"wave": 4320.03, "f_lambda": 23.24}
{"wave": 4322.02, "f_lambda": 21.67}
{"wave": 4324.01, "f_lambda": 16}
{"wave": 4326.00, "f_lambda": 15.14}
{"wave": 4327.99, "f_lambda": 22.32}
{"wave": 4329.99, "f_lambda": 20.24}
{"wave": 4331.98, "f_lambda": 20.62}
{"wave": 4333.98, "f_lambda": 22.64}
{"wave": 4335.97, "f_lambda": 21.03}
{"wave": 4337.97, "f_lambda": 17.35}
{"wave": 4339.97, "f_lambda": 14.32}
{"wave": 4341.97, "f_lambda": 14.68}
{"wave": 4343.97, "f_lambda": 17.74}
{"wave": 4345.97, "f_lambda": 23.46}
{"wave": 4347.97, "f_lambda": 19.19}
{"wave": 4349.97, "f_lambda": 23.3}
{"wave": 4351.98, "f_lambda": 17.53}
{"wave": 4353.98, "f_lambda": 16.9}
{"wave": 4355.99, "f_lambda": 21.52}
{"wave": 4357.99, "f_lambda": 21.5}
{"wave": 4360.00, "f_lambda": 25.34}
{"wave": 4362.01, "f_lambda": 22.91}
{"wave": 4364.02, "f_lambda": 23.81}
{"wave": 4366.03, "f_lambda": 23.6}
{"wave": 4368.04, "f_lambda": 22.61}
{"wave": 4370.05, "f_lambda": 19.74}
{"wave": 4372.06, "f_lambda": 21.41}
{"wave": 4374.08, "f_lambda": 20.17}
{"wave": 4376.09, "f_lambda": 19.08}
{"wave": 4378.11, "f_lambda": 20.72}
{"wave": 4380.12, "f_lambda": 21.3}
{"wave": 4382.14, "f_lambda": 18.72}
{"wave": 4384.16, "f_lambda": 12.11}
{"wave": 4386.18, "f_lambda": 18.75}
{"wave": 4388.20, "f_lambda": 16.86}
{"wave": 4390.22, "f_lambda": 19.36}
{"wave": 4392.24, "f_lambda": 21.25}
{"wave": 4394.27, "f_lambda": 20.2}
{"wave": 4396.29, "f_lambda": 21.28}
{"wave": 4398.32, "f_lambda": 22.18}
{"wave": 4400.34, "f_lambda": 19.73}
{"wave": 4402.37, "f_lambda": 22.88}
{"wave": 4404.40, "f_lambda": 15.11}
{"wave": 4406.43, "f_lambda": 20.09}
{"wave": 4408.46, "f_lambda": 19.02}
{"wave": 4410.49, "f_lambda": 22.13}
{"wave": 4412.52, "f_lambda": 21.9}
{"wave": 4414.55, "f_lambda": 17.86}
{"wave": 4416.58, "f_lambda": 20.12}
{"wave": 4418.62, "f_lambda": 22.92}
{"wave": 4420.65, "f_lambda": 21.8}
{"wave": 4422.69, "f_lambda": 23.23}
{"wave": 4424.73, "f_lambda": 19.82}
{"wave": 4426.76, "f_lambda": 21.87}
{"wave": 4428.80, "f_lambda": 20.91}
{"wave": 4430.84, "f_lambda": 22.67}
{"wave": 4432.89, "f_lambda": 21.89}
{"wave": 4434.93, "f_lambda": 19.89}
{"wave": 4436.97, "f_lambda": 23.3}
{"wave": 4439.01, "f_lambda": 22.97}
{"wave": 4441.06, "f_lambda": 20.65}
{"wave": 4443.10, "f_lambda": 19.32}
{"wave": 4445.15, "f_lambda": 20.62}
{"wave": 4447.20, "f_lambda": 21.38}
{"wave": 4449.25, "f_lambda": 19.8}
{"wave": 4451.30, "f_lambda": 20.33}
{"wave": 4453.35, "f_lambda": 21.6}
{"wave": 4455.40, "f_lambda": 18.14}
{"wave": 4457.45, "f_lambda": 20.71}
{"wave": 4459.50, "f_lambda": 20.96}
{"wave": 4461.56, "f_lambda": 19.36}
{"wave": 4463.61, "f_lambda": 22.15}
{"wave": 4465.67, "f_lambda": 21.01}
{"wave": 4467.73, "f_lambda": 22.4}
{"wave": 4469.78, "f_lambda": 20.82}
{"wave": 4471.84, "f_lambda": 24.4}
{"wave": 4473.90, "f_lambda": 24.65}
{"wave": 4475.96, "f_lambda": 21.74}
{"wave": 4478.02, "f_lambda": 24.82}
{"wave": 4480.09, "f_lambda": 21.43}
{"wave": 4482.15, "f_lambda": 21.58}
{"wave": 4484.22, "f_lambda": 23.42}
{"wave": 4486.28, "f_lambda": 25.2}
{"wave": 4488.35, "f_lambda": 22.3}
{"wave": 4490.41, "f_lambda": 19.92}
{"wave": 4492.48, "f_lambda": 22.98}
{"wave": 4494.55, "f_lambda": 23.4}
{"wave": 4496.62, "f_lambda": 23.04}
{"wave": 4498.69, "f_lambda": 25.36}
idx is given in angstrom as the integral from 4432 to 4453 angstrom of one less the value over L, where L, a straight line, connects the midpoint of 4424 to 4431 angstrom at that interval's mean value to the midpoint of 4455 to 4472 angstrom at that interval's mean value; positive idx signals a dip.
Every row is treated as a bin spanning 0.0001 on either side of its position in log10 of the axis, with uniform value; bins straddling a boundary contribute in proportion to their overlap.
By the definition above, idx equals 0.13 angstrom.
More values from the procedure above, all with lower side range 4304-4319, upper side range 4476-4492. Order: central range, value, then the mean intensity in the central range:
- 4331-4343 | -1.0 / 18.4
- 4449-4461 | 0.7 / 20.3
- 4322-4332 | -1.4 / 19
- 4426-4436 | -0.4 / 21.4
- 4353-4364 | -2.5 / 21.8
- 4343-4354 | -1.6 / 19.9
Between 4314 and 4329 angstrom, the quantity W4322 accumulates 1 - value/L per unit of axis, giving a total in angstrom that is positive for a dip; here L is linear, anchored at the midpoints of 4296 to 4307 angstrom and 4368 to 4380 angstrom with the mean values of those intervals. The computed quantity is -4.00 angstrom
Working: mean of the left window 14.3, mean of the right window 20.5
